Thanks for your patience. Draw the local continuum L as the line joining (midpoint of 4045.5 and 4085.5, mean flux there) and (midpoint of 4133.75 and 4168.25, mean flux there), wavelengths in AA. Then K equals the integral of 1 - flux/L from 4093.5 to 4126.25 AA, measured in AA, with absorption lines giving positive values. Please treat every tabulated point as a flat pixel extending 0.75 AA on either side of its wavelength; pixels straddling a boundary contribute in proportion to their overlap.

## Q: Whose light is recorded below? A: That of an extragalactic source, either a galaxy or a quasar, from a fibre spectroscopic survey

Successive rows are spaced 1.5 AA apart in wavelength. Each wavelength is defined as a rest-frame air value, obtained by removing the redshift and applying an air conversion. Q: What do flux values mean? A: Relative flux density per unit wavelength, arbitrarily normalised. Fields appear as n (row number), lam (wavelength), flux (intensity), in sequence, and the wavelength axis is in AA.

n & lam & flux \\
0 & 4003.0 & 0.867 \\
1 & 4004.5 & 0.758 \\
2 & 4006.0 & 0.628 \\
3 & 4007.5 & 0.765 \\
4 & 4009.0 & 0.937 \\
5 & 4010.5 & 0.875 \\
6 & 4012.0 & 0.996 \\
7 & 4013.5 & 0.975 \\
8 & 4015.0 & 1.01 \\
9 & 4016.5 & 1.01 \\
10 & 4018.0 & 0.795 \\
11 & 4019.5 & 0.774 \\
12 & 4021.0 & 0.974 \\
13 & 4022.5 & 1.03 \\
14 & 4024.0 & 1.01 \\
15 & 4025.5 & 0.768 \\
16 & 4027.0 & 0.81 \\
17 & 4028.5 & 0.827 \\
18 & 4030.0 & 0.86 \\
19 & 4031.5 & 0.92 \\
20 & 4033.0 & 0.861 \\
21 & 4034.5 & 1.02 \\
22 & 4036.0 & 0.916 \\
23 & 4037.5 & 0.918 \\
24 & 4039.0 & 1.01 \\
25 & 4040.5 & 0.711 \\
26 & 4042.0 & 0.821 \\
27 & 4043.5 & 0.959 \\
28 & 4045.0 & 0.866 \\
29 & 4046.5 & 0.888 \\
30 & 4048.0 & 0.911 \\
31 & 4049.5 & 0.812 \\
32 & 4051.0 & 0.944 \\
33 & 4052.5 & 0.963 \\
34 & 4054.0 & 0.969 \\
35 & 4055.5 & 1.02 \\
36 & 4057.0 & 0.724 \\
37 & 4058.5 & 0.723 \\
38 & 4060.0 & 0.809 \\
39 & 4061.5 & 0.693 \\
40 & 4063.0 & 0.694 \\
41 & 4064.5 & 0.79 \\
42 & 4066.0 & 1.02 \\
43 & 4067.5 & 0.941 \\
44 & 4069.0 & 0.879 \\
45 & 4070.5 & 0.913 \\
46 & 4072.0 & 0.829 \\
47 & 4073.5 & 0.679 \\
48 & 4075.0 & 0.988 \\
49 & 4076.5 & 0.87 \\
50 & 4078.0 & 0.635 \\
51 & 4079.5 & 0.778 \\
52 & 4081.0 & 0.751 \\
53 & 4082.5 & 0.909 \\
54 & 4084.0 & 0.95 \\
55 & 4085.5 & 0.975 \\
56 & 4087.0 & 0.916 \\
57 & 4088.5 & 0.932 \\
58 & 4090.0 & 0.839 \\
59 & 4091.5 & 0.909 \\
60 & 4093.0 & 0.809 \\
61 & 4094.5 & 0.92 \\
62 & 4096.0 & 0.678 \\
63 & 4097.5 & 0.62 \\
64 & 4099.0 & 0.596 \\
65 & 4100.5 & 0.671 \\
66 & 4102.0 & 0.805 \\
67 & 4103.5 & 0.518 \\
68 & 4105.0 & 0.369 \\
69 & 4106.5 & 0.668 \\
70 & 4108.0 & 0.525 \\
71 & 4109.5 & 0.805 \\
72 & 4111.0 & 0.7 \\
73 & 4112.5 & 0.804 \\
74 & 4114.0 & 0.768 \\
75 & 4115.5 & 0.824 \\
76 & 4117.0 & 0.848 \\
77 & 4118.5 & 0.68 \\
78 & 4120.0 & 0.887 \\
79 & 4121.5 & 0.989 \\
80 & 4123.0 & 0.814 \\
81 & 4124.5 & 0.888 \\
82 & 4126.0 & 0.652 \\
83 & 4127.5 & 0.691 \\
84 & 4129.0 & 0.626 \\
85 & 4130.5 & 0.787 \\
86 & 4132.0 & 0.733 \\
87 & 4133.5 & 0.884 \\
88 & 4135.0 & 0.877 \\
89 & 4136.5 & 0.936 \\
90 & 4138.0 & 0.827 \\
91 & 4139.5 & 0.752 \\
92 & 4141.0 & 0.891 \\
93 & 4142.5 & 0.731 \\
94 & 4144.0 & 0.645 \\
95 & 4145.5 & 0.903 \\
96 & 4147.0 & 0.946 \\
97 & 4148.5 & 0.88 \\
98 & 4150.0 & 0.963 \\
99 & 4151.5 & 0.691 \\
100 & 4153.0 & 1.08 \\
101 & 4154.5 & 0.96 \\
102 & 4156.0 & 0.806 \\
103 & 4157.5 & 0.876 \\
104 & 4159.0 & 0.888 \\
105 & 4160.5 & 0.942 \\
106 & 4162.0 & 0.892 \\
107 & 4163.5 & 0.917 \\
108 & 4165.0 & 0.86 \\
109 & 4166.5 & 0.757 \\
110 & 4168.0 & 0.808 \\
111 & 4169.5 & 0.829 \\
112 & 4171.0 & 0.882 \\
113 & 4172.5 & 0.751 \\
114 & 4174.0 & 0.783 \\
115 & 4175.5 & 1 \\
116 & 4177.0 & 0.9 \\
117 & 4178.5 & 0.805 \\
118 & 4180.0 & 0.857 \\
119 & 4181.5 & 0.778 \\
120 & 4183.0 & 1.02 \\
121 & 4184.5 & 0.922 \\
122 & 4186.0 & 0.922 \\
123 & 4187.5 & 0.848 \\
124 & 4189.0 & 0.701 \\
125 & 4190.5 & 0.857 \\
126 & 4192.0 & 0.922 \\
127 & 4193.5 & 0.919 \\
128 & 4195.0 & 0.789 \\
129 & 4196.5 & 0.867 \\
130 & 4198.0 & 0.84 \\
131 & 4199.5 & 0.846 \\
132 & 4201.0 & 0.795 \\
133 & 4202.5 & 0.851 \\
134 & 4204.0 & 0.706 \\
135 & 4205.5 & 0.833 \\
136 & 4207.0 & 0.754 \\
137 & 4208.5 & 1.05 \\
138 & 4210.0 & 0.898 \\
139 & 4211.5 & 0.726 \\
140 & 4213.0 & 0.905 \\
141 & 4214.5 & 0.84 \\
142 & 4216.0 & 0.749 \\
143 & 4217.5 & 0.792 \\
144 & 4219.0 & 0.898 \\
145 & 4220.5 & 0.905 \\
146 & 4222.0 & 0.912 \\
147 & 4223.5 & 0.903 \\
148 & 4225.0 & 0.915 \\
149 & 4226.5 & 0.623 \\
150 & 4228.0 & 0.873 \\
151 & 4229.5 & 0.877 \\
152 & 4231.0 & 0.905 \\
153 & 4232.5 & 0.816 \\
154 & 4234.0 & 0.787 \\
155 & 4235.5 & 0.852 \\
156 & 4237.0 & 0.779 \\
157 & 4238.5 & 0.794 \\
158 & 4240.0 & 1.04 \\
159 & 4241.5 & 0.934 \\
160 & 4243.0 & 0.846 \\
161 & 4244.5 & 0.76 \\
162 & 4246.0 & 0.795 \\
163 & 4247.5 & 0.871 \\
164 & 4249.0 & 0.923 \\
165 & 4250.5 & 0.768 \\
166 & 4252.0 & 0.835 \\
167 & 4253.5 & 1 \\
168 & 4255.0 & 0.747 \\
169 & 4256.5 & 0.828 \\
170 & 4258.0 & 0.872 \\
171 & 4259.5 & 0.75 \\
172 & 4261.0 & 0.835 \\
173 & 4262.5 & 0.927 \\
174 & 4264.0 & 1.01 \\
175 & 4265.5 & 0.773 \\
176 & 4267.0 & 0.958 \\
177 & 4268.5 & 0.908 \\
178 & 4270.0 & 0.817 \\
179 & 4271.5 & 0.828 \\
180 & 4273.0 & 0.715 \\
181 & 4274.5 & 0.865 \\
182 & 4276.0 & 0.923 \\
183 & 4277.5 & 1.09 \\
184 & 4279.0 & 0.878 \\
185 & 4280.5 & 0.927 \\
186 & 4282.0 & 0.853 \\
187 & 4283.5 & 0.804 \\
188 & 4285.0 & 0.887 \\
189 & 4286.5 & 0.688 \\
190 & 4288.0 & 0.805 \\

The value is 4.9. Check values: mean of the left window 0.852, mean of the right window 0.863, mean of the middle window 0.73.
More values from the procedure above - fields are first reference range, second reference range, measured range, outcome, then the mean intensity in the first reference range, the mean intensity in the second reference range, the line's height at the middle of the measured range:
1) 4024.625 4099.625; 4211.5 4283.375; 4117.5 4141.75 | 1.31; 0.852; 0.858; 0.854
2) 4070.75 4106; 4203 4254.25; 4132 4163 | -2.13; 0.781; 0.849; 0.81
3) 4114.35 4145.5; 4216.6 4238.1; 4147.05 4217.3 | -2.98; 0.8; 0.844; 0.824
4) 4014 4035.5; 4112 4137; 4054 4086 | 0.77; 0.906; 0.804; 0.86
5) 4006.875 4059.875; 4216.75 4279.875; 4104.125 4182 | 5.61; 0.896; 0.86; 0.878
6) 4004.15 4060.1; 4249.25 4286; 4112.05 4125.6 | 0.75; 0.885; 0.866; 0.878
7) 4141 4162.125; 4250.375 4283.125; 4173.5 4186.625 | -0.27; 0.872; 0.87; 0.871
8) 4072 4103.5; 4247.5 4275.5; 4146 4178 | -1.95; 0.805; 0.854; 0.826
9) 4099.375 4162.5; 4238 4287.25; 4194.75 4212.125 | 0.01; 0.794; 0.862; 0.832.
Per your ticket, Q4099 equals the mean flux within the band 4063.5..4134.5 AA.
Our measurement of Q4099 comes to 0.789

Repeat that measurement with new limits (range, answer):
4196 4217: 0.832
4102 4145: 0.756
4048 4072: 0.86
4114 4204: 0.843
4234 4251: 0.849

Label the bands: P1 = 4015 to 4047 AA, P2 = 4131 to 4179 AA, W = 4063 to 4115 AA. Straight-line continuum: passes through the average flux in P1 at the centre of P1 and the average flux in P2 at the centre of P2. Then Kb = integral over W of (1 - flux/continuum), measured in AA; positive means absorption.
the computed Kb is 5.4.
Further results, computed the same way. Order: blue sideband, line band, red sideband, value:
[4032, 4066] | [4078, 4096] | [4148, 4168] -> 0.2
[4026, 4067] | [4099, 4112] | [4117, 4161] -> 3.3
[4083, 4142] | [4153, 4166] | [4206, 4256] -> -1.5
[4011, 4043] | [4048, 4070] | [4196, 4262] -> 0.9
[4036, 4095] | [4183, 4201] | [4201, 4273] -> -0.2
